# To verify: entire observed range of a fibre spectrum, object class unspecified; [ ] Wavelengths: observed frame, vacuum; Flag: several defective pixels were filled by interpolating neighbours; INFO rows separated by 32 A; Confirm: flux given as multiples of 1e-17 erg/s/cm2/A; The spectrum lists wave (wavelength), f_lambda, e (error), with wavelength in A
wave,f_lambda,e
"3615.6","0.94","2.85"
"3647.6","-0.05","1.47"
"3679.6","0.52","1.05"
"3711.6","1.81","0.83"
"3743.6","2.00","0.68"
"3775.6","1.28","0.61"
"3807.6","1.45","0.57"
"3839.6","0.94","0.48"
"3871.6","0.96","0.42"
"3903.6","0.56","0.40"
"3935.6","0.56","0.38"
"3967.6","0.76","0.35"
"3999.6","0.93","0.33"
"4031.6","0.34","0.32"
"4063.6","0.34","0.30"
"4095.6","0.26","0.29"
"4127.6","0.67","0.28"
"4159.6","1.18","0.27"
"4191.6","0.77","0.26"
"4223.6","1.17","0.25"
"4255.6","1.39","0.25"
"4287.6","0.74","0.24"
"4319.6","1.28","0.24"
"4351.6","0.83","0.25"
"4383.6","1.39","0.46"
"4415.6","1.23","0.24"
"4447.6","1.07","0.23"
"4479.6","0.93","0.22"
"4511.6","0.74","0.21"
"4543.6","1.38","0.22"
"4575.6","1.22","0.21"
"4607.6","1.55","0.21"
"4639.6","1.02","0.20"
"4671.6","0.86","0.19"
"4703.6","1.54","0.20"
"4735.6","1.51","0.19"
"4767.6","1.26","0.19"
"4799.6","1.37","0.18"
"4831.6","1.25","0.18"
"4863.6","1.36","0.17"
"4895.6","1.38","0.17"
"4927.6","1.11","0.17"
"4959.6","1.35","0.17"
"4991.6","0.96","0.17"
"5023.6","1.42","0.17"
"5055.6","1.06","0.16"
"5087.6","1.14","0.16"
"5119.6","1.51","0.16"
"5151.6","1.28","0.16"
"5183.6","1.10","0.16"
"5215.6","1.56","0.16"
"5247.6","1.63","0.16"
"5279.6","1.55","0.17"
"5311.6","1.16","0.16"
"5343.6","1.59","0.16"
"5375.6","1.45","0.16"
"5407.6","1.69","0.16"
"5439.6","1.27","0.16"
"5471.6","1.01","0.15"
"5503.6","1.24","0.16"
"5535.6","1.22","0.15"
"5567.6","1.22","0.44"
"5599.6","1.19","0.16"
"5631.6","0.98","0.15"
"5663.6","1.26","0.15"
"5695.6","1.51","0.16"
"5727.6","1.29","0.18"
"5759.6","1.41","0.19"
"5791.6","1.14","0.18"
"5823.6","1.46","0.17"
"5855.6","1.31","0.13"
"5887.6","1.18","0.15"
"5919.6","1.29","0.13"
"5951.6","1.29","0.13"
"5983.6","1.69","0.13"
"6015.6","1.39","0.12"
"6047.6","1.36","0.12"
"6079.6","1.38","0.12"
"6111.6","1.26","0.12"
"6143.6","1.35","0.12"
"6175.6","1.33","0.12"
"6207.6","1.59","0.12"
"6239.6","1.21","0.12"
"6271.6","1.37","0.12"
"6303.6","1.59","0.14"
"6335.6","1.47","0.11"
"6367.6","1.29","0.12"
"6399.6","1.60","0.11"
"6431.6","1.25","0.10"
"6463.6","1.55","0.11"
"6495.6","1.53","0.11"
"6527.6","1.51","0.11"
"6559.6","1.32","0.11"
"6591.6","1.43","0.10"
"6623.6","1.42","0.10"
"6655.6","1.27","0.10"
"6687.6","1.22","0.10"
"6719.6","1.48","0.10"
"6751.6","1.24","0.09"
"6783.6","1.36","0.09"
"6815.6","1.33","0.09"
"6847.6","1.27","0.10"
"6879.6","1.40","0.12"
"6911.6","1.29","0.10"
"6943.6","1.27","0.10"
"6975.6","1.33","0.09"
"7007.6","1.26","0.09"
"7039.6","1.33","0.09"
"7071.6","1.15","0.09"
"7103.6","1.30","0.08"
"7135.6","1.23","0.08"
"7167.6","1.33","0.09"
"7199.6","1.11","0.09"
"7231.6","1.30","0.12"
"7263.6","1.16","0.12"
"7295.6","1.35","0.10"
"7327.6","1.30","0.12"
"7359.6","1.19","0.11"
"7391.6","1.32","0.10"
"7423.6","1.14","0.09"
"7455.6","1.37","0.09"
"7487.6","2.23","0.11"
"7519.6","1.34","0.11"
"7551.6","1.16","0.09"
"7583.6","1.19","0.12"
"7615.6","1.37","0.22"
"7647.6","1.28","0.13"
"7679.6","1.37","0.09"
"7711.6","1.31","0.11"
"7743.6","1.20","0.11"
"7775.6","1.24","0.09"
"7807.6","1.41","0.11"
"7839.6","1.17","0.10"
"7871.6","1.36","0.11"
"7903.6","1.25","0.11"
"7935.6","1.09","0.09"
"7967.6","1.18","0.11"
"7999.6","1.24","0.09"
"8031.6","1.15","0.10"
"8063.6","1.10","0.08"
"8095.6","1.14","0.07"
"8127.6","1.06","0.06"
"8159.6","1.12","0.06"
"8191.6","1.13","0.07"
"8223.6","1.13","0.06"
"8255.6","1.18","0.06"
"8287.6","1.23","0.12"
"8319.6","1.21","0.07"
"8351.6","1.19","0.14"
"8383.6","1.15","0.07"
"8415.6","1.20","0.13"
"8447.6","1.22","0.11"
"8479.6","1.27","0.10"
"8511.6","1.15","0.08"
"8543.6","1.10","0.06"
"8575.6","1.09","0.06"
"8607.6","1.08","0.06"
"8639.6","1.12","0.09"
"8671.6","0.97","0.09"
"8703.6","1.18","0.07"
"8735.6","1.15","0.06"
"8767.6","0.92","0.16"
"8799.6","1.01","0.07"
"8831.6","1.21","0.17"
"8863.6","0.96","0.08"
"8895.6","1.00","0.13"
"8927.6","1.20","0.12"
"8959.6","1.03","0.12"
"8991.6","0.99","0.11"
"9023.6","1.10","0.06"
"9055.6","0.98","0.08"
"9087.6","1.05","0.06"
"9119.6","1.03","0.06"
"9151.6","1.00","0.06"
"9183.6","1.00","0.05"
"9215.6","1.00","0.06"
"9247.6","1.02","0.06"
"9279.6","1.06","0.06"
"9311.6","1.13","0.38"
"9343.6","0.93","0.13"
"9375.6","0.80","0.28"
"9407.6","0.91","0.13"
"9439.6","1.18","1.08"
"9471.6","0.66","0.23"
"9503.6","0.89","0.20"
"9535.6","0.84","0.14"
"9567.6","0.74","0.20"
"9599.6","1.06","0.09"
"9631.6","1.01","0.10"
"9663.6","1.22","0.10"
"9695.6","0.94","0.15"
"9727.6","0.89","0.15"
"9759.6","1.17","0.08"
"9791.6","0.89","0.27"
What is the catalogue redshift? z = 0.139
